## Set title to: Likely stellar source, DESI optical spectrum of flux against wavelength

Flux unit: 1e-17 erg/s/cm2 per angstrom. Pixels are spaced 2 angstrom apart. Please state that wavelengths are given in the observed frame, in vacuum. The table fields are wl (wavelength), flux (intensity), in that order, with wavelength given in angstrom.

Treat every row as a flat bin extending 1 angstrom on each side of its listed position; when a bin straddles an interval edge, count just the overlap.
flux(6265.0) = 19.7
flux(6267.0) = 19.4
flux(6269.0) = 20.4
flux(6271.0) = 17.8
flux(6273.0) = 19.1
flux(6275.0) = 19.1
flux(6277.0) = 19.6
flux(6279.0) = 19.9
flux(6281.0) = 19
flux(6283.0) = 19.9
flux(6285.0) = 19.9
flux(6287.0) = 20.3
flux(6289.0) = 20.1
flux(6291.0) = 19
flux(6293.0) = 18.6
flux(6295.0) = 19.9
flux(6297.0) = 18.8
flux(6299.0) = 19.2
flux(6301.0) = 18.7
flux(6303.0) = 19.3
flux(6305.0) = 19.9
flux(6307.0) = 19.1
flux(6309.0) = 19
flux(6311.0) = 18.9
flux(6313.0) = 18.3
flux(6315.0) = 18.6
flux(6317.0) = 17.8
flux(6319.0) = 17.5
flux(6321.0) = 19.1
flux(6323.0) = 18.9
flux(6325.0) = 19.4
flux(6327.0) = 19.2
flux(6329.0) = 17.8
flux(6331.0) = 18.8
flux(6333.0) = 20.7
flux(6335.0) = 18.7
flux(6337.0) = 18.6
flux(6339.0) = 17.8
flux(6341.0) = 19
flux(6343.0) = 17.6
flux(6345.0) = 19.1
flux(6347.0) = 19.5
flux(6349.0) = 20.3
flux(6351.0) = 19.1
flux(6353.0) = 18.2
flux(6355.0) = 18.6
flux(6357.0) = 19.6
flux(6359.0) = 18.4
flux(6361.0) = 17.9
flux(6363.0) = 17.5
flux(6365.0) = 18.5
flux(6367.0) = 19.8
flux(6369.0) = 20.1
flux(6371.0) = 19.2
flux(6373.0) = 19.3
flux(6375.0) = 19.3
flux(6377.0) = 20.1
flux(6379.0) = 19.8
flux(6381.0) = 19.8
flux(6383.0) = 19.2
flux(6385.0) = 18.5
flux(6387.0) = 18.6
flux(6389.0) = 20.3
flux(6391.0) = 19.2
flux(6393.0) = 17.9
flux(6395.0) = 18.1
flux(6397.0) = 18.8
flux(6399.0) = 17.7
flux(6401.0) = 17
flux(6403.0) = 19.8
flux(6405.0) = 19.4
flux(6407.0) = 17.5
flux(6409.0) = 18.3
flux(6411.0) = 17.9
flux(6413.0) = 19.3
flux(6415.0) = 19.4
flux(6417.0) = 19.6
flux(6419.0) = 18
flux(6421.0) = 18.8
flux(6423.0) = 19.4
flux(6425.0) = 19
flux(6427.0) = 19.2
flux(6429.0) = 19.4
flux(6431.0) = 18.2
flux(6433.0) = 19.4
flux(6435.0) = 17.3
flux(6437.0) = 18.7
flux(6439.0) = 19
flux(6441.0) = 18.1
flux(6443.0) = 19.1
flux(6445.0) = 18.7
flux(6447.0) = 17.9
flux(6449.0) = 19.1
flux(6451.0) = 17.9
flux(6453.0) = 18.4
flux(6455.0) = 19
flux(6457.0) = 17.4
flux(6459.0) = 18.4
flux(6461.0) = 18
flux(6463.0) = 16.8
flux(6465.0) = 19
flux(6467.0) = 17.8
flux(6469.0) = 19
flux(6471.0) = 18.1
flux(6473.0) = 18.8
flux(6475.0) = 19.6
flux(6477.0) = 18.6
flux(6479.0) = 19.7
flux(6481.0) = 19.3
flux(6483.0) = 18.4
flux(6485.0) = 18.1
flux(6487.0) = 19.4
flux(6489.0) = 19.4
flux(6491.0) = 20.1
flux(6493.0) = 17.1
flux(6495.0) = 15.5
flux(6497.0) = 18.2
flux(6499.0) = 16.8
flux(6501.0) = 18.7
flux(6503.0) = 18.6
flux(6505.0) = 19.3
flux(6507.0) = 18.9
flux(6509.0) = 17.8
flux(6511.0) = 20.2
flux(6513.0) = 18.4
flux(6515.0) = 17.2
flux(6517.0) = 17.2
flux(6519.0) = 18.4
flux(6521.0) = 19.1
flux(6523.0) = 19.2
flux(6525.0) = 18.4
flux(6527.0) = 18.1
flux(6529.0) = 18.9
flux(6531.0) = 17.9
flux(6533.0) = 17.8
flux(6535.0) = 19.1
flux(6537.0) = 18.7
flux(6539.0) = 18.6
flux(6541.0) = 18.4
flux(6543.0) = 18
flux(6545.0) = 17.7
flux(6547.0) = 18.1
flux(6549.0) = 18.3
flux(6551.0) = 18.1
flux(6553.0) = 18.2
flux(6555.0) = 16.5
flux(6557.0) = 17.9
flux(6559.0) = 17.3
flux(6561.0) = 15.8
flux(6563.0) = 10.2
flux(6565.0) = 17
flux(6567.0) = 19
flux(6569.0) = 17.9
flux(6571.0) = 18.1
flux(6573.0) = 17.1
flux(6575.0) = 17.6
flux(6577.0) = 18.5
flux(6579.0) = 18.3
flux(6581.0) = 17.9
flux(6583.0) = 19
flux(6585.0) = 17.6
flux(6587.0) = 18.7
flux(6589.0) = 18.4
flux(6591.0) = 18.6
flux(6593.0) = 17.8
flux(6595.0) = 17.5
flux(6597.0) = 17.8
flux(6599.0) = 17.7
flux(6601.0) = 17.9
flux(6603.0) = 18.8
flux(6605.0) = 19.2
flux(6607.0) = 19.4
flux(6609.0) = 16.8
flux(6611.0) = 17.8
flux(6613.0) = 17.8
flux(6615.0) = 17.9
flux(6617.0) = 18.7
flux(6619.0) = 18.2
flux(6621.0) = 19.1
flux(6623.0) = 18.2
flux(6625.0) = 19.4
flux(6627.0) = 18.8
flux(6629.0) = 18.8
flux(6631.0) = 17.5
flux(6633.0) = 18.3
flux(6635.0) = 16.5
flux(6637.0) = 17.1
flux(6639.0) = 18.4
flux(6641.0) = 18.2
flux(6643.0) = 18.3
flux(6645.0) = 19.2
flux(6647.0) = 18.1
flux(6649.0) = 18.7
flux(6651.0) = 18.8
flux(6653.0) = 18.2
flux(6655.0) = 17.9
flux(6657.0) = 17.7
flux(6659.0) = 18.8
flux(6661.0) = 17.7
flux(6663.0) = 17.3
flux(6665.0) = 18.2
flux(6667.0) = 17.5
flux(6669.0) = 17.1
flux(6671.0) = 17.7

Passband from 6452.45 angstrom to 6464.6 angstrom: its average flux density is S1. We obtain 18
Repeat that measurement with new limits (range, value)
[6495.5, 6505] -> 18.1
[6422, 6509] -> 18.5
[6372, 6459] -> 18.8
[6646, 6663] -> 18.2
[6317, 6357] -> 18.8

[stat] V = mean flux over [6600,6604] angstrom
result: 18.4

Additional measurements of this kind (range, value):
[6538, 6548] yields 18.2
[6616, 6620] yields 18.4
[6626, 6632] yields 18.4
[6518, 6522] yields 18.8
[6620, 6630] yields 18.9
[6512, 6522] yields 18.1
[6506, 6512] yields 19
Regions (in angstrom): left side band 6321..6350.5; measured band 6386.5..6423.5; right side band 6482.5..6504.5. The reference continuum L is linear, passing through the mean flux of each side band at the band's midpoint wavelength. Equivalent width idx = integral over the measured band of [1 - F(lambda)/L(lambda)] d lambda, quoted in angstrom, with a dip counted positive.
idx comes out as -0.1 angstrom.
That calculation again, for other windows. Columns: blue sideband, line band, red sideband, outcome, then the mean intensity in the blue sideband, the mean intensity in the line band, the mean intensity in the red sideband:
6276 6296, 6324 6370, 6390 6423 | 0.5 angstrom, 19.6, 18.9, 18.6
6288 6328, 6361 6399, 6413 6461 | -0.5 angstrom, 19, 19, 18.7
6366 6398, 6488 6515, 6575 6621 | 0.5 angstrom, 19.2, 18.3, 18.2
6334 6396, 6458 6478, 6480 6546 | 0.2 angstrom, 19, 18.4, 18.4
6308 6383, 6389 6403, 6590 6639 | 0.3 angstrom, 18.9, 18.4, 18.2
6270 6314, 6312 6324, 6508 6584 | 0.5 angstrom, 19.2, 18.4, 17.9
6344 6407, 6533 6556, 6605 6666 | 0.4 angstrom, 19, 18.1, 18.2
